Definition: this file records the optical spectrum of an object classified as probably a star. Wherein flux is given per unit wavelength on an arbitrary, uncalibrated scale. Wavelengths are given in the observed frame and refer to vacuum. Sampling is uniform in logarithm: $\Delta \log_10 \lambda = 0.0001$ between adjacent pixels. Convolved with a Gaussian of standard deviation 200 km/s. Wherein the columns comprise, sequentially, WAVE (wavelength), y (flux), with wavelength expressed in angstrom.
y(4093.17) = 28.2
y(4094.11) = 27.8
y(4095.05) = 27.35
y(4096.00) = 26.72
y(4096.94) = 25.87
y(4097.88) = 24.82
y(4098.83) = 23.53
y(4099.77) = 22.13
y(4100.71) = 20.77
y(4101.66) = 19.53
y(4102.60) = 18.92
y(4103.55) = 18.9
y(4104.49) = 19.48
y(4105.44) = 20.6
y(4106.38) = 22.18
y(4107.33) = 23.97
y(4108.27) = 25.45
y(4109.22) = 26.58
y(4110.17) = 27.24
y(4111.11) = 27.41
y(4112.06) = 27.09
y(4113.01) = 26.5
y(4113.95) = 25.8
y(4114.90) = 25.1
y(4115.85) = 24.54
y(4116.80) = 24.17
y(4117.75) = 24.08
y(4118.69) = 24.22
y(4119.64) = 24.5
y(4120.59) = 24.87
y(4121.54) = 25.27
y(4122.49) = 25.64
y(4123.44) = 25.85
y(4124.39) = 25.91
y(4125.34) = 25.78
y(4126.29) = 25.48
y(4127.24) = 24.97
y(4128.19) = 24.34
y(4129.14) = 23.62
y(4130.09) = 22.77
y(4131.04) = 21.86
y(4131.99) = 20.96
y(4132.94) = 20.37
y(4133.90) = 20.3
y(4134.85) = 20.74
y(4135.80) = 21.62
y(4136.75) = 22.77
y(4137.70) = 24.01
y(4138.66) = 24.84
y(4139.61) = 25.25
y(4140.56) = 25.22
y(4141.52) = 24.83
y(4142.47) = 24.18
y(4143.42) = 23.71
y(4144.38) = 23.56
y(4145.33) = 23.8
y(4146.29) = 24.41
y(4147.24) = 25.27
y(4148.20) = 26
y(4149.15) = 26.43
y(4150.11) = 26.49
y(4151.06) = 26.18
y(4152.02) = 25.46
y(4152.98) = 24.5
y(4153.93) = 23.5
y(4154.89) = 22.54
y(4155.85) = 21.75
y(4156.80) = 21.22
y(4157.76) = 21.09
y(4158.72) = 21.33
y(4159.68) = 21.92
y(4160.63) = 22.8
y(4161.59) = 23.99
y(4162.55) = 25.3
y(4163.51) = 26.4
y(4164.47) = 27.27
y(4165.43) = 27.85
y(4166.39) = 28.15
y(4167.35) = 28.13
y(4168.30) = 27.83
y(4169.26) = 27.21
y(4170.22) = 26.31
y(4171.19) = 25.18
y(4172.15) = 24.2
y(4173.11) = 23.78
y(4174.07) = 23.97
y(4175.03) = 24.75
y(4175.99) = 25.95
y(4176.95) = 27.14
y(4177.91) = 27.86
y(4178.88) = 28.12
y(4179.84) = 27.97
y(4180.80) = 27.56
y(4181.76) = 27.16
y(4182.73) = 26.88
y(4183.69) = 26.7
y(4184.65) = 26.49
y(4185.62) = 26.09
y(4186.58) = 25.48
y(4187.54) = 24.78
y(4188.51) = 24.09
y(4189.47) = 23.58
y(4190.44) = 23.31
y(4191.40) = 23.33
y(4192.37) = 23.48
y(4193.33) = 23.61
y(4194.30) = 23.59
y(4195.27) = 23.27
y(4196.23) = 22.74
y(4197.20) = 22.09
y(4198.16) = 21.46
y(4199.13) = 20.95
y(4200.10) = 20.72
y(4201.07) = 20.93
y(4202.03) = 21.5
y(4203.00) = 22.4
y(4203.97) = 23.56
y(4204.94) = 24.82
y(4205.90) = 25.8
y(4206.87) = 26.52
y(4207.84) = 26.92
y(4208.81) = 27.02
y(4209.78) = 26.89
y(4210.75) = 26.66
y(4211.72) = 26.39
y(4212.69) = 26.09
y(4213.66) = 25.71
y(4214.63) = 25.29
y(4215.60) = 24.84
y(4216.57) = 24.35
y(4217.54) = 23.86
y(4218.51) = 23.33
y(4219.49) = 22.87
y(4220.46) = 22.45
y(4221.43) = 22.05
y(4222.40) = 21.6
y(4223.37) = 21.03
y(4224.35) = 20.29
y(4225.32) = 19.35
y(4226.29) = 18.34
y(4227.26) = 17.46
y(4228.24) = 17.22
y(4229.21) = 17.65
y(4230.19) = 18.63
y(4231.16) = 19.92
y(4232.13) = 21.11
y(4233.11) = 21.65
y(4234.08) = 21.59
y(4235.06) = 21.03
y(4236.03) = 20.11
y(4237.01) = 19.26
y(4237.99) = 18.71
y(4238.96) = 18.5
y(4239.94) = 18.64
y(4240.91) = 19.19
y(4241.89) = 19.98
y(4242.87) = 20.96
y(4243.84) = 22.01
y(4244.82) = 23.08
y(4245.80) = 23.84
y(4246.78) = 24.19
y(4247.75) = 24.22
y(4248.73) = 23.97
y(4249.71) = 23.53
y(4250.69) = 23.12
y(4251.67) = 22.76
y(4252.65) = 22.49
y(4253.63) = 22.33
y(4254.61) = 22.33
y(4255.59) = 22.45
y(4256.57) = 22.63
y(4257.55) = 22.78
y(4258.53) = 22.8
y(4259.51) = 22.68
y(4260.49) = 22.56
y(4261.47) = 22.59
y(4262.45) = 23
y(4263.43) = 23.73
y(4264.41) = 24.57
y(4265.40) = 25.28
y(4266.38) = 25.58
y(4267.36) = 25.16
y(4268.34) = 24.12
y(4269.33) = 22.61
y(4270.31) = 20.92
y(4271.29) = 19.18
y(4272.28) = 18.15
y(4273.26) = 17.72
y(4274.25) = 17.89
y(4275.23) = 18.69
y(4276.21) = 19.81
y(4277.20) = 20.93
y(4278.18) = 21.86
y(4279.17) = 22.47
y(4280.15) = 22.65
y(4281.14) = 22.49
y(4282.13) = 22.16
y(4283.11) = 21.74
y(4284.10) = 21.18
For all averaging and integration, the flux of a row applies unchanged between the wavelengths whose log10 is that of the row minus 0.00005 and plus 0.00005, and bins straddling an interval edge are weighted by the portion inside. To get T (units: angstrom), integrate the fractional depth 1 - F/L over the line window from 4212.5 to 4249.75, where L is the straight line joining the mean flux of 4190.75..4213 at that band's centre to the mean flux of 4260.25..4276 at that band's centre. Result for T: 2.6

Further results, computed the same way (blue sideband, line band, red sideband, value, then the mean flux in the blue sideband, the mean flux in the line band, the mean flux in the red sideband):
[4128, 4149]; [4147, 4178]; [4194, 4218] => -1.8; 23.4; 25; 24.2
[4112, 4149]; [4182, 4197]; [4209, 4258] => -1.0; 24.2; 24.5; 22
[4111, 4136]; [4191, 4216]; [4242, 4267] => -0.6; 24.2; 24.1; 23.1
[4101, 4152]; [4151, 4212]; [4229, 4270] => -4.2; 24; 24.8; 22.1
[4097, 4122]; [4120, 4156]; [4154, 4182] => 0.6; 23.8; 24.1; 25.3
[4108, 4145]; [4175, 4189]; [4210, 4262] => -2.0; 24.4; 26.5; 22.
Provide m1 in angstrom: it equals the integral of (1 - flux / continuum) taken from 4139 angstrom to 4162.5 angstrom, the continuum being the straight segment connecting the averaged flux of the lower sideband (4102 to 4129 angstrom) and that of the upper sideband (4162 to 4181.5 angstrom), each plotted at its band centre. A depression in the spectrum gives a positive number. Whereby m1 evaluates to 1.6 angstrom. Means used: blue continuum 24.4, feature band 24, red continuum 26.5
